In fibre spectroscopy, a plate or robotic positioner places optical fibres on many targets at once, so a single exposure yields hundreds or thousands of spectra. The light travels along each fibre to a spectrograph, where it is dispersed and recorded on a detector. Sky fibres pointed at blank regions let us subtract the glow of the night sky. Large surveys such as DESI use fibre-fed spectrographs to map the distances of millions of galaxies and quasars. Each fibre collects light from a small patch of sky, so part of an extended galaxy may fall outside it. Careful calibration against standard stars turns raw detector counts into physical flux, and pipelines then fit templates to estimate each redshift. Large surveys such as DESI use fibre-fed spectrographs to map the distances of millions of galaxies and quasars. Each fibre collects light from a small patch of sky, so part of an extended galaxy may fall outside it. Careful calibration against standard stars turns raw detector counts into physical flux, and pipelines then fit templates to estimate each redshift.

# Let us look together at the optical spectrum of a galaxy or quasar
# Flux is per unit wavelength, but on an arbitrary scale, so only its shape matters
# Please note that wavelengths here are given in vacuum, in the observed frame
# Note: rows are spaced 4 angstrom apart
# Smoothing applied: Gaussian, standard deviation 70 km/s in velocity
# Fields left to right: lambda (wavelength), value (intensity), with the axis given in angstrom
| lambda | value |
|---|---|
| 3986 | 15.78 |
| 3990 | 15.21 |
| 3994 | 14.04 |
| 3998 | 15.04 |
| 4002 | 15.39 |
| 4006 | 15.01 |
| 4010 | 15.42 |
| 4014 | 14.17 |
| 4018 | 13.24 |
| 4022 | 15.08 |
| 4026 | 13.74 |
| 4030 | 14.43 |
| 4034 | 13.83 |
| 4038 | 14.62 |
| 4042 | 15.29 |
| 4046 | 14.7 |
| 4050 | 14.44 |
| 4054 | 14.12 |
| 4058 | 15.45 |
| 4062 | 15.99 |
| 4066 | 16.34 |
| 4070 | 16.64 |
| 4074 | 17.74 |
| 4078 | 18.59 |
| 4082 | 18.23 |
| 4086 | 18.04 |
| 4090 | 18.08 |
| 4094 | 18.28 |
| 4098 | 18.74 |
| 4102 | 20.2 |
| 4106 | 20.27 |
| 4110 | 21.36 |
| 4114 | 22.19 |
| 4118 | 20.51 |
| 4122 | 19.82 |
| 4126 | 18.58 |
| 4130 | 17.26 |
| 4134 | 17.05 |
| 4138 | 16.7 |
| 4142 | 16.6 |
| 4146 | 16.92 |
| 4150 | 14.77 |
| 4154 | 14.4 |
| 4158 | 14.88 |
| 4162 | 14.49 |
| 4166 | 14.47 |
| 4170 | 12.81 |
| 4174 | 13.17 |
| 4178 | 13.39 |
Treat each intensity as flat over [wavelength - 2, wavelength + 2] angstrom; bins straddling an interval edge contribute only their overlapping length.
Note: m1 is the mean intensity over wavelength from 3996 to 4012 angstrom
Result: 15.2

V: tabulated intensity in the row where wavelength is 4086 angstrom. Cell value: 18.04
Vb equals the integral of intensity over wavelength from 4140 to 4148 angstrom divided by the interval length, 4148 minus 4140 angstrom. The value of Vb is 16.8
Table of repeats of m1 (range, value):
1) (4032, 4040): 14.2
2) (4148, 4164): 14.6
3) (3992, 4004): 14.8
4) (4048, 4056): 14.3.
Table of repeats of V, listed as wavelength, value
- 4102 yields 20.2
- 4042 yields 15.29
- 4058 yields 15.45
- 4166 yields 14.47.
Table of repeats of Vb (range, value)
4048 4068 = 15.3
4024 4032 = 14.1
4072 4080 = 18.2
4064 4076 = 16.9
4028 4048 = 14.6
